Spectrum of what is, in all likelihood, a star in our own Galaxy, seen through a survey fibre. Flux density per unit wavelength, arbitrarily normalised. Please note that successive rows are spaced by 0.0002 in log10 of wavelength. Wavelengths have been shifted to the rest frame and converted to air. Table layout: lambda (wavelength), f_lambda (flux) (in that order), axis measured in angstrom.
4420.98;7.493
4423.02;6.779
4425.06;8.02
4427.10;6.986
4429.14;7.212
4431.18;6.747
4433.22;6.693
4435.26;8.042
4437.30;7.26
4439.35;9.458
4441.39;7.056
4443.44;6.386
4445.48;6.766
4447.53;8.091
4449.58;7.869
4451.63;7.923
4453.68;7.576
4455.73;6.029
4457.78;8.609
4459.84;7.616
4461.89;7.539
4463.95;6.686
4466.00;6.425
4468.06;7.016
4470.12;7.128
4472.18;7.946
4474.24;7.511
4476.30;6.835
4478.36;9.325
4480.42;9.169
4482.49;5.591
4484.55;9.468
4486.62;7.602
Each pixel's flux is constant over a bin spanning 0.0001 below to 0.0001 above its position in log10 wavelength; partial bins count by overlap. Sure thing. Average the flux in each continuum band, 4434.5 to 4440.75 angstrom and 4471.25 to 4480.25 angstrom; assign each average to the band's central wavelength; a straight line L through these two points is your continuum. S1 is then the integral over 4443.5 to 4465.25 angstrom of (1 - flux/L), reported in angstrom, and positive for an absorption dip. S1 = 1.9 angstrom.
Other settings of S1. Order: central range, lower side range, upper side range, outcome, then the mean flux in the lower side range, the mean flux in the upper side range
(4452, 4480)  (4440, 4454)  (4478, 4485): 1.4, 7.43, 8.21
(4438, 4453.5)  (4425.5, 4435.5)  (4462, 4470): -1.4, 7.12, 6.85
